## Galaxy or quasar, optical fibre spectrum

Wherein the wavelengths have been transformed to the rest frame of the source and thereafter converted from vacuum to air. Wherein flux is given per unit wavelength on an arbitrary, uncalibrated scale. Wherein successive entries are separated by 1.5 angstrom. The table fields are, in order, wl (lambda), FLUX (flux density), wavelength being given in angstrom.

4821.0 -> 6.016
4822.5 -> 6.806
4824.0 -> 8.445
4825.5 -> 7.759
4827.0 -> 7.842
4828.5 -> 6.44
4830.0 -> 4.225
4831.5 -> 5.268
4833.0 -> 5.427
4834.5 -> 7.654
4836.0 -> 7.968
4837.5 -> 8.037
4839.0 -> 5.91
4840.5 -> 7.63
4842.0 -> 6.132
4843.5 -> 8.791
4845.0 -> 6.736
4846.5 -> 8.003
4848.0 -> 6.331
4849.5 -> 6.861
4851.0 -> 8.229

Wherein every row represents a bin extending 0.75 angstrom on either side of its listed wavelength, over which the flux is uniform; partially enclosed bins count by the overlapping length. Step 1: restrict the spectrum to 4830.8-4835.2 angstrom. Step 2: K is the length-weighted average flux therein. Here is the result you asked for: 6.11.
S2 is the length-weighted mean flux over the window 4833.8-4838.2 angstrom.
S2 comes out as 7.89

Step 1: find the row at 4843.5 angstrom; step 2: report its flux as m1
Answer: 8.791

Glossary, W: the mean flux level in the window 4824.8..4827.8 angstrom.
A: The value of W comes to 7.78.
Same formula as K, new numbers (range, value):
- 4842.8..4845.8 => 7.75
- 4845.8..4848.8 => 7.15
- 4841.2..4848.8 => 7.2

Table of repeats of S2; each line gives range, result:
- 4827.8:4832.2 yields 5.3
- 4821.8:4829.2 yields 7.47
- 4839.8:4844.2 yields 7.5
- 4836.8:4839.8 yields 6.97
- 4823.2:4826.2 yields 8.09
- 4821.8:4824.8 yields 7.64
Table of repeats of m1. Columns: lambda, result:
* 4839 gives 5.91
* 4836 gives 7.968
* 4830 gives 4.225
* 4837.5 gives 8.037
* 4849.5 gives 6.861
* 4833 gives 5.427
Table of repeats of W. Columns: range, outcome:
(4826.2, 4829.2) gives 7.16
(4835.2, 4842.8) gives 7.15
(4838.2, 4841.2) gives 6.78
